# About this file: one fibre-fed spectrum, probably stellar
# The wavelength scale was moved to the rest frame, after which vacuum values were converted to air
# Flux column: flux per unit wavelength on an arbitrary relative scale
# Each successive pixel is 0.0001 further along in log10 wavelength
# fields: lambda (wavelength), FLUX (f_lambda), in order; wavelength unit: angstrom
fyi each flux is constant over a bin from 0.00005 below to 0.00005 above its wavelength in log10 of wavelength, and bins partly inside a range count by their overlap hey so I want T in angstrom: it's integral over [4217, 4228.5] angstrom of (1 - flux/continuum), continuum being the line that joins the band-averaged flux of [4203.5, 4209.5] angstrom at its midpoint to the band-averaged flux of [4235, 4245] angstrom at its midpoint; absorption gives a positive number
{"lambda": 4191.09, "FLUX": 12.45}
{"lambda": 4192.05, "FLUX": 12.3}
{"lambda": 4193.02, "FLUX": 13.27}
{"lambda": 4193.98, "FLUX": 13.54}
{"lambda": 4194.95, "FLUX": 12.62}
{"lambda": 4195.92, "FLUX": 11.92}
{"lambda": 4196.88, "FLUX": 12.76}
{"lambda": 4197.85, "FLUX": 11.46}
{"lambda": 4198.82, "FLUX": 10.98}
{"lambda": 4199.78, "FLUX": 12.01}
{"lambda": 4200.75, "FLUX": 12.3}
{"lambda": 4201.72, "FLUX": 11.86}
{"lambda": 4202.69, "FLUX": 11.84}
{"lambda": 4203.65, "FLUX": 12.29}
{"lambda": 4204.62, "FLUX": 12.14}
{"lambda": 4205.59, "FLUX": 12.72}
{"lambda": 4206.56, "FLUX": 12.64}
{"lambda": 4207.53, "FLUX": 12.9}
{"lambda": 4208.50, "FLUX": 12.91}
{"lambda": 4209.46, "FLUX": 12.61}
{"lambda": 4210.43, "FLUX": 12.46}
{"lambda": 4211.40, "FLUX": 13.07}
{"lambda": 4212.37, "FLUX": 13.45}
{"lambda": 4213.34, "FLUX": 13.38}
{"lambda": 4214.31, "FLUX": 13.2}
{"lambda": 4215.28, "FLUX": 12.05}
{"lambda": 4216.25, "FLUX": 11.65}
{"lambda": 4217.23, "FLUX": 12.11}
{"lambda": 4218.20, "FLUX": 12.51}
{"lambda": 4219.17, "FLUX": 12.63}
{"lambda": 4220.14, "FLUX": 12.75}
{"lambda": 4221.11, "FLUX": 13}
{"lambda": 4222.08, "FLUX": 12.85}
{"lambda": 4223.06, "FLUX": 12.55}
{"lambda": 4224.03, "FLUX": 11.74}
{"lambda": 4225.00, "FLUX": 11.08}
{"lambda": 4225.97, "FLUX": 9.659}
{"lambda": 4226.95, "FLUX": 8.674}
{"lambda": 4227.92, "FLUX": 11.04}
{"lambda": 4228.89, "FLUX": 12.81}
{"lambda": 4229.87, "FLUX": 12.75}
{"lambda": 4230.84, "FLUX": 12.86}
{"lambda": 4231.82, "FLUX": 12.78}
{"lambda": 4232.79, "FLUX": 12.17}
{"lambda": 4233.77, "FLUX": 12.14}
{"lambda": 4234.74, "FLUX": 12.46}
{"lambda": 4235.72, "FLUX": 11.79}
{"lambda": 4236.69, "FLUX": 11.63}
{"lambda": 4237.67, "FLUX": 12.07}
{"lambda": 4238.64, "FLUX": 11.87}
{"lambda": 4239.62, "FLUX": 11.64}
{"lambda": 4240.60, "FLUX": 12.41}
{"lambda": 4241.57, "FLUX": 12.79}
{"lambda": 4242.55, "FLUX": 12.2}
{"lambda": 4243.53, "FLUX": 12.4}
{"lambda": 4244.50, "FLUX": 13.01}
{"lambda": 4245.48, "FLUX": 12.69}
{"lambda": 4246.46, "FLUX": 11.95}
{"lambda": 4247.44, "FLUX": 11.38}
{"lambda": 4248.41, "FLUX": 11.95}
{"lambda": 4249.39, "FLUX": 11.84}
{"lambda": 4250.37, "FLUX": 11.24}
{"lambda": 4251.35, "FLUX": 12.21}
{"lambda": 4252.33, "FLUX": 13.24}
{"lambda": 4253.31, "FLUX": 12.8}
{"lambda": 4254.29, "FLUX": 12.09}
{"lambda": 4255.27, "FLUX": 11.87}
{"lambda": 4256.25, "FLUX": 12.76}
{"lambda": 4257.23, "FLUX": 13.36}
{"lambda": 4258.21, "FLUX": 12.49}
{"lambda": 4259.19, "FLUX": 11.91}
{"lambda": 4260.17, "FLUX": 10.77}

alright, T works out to 0.65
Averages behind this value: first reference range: 12.6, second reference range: 12.2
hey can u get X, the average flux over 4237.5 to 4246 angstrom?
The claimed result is 12.4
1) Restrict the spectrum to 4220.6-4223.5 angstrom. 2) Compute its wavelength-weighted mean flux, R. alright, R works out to 12.8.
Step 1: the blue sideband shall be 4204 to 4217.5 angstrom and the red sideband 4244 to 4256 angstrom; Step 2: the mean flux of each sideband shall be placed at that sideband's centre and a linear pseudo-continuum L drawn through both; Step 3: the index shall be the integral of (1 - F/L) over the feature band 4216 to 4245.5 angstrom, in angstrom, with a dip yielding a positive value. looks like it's 0.82 angstrom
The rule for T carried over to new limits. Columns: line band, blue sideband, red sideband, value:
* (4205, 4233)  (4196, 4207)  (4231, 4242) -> -0.4 angstrom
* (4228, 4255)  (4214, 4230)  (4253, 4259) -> 0.0 angstrom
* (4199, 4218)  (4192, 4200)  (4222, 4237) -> -0.6 angstrom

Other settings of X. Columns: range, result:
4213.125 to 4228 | 11.9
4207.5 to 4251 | 12.2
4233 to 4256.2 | 12.2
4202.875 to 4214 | 12.8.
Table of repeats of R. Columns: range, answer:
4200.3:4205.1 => 12.1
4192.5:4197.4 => 12.8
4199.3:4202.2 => 12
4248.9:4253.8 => 12.3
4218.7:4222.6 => 12.8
